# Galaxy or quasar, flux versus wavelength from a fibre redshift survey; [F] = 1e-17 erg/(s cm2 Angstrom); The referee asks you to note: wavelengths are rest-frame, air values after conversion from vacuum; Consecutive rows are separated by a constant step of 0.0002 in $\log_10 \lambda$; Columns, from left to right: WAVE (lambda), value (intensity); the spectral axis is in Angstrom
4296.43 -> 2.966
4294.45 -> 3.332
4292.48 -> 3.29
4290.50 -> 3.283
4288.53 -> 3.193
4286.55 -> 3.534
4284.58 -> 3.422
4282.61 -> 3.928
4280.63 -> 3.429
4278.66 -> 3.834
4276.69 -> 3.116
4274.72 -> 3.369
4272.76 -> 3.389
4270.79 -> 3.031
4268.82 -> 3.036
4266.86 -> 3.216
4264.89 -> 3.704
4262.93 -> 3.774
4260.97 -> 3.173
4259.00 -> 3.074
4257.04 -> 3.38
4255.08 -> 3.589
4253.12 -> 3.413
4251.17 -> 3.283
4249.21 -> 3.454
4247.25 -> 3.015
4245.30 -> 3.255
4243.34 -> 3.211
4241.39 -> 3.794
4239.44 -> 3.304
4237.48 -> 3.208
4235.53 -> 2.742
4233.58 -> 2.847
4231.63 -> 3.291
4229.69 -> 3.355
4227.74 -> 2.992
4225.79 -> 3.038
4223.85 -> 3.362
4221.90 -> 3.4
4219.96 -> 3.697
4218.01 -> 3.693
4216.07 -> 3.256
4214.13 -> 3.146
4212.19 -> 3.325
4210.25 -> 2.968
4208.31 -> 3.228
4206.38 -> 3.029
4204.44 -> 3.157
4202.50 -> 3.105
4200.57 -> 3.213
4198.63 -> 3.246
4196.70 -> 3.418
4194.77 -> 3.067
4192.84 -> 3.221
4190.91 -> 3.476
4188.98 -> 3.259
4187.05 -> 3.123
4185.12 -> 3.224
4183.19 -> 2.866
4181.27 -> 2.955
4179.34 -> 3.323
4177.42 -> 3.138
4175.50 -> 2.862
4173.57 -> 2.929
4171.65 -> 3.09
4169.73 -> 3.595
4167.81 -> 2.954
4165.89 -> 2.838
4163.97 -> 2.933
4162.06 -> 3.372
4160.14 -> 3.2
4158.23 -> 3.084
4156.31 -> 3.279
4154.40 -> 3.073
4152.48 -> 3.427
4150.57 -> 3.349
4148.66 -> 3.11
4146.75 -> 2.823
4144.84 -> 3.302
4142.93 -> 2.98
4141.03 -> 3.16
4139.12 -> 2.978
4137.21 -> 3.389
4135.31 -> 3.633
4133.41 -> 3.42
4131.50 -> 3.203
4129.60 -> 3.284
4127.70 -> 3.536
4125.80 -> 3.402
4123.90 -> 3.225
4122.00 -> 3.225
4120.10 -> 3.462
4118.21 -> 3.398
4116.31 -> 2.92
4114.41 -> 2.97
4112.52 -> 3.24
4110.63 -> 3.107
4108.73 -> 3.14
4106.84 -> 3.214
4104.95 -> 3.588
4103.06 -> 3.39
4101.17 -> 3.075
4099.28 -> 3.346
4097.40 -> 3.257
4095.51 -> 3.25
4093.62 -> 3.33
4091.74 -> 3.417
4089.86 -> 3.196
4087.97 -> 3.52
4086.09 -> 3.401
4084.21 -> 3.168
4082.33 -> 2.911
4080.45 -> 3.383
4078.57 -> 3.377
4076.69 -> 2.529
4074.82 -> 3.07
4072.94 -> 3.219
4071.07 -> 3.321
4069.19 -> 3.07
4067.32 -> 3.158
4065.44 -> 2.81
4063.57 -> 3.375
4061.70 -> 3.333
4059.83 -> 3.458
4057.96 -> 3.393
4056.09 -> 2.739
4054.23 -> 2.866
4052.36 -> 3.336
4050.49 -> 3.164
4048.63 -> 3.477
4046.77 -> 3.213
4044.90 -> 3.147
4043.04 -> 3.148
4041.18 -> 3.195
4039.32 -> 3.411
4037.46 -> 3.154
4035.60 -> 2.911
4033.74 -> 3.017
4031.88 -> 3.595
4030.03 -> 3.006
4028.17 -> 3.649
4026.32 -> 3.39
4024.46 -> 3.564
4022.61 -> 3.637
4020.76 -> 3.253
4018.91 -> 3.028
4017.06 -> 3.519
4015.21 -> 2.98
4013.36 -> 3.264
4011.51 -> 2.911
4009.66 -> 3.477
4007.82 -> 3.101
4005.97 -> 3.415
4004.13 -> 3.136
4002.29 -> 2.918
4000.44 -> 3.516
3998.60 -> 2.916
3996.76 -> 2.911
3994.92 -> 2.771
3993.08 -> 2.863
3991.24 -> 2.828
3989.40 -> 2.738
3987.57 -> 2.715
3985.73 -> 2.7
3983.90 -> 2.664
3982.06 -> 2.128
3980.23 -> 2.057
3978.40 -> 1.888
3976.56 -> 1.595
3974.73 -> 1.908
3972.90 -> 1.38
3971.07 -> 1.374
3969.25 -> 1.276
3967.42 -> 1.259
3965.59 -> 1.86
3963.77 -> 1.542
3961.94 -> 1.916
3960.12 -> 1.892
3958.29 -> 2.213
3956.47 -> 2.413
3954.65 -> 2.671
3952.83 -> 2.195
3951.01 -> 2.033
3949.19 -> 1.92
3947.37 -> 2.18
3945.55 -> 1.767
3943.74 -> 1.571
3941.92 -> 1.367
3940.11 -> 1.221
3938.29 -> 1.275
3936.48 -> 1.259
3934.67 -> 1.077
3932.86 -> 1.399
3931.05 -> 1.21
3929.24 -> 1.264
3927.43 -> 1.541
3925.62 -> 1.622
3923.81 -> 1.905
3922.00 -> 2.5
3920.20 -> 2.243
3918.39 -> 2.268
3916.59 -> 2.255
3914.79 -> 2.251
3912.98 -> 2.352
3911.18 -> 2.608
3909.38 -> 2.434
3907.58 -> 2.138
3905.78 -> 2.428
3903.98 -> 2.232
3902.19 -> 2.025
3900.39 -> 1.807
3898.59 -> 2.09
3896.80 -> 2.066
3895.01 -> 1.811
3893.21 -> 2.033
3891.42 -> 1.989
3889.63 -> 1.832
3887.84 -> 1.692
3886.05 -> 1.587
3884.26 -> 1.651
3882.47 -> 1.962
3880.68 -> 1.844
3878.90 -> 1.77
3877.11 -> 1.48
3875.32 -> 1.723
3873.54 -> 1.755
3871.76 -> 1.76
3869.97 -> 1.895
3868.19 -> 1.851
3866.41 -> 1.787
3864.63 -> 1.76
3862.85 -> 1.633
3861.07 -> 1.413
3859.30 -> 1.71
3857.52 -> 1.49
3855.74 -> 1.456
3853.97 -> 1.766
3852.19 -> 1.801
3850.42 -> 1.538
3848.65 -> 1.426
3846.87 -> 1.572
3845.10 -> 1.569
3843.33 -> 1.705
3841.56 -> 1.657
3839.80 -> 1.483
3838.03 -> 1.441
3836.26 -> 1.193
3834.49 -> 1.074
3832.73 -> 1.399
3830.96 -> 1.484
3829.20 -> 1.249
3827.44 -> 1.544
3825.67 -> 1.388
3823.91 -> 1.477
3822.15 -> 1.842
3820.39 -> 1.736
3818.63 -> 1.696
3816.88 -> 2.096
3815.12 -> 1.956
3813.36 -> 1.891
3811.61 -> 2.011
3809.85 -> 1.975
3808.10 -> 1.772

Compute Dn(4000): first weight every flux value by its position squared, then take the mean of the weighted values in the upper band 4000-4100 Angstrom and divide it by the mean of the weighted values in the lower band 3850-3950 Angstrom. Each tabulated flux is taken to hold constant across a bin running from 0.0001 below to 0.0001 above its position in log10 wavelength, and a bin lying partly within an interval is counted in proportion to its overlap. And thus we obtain 1.92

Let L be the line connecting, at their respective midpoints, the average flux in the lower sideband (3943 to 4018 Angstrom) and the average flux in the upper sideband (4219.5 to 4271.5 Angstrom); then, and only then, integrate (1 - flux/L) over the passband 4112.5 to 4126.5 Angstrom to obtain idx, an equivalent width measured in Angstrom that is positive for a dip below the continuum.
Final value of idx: -1.8 Angstrom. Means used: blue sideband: 2.4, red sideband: 3.28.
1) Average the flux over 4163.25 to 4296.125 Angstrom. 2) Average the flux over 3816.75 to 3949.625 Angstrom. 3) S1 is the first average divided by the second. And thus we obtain 1.88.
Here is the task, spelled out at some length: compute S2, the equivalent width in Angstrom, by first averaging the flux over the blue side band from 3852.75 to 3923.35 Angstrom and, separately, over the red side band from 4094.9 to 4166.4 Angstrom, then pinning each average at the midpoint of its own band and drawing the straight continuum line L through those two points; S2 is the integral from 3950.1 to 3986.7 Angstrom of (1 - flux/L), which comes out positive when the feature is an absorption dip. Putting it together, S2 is 6.37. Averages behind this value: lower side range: 1.93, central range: 1.95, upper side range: 3.23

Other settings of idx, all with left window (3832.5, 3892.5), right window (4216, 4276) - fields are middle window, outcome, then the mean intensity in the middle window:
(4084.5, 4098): -3.6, 3.33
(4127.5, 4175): -4.9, 3.19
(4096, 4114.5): -3.8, 3.25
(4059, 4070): -3.0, 3.2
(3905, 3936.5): -1.0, 1.95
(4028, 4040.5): -4.4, 3.22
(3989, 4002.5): -4.4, 2.94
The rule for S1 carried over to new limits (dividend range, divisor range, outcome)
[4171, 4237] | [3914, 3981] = 1.80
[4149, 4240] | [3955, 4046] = 1.17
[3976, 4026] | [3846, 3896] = 1.70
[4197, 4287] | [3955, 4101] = 1.14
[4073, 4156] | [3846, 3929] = 1.72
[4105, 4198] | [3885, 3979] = 1.72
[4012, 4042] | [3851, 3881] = 1.93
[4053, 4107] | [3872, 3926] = 1.60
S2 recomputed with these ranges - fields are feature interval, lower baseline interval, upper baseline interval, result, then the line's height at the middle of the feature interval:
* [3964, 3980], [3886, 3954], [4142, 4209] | 4.16 Angstrom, 2.14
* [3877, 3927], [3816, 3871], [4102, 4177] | -3.33 Angstrom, 1.91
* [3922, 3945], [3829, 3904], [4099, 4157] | 7.05 Angstrom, 2.08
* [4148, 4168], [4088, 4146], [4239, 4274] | 0.82 Angstrom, 3.29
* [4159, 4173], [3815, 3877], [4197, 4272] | -0.76 Angstrom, 2.97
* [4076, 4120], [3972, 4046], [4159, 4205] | -2.68 Angstrom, 3.05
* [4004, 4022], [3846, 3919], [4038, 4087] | -2.54 Angstrom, 2.82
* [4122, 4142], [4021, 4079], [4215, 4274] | -0.41 Angstrom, 3.25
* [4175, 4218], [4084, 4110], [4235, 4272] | 1.65 Angstrom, 3.31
